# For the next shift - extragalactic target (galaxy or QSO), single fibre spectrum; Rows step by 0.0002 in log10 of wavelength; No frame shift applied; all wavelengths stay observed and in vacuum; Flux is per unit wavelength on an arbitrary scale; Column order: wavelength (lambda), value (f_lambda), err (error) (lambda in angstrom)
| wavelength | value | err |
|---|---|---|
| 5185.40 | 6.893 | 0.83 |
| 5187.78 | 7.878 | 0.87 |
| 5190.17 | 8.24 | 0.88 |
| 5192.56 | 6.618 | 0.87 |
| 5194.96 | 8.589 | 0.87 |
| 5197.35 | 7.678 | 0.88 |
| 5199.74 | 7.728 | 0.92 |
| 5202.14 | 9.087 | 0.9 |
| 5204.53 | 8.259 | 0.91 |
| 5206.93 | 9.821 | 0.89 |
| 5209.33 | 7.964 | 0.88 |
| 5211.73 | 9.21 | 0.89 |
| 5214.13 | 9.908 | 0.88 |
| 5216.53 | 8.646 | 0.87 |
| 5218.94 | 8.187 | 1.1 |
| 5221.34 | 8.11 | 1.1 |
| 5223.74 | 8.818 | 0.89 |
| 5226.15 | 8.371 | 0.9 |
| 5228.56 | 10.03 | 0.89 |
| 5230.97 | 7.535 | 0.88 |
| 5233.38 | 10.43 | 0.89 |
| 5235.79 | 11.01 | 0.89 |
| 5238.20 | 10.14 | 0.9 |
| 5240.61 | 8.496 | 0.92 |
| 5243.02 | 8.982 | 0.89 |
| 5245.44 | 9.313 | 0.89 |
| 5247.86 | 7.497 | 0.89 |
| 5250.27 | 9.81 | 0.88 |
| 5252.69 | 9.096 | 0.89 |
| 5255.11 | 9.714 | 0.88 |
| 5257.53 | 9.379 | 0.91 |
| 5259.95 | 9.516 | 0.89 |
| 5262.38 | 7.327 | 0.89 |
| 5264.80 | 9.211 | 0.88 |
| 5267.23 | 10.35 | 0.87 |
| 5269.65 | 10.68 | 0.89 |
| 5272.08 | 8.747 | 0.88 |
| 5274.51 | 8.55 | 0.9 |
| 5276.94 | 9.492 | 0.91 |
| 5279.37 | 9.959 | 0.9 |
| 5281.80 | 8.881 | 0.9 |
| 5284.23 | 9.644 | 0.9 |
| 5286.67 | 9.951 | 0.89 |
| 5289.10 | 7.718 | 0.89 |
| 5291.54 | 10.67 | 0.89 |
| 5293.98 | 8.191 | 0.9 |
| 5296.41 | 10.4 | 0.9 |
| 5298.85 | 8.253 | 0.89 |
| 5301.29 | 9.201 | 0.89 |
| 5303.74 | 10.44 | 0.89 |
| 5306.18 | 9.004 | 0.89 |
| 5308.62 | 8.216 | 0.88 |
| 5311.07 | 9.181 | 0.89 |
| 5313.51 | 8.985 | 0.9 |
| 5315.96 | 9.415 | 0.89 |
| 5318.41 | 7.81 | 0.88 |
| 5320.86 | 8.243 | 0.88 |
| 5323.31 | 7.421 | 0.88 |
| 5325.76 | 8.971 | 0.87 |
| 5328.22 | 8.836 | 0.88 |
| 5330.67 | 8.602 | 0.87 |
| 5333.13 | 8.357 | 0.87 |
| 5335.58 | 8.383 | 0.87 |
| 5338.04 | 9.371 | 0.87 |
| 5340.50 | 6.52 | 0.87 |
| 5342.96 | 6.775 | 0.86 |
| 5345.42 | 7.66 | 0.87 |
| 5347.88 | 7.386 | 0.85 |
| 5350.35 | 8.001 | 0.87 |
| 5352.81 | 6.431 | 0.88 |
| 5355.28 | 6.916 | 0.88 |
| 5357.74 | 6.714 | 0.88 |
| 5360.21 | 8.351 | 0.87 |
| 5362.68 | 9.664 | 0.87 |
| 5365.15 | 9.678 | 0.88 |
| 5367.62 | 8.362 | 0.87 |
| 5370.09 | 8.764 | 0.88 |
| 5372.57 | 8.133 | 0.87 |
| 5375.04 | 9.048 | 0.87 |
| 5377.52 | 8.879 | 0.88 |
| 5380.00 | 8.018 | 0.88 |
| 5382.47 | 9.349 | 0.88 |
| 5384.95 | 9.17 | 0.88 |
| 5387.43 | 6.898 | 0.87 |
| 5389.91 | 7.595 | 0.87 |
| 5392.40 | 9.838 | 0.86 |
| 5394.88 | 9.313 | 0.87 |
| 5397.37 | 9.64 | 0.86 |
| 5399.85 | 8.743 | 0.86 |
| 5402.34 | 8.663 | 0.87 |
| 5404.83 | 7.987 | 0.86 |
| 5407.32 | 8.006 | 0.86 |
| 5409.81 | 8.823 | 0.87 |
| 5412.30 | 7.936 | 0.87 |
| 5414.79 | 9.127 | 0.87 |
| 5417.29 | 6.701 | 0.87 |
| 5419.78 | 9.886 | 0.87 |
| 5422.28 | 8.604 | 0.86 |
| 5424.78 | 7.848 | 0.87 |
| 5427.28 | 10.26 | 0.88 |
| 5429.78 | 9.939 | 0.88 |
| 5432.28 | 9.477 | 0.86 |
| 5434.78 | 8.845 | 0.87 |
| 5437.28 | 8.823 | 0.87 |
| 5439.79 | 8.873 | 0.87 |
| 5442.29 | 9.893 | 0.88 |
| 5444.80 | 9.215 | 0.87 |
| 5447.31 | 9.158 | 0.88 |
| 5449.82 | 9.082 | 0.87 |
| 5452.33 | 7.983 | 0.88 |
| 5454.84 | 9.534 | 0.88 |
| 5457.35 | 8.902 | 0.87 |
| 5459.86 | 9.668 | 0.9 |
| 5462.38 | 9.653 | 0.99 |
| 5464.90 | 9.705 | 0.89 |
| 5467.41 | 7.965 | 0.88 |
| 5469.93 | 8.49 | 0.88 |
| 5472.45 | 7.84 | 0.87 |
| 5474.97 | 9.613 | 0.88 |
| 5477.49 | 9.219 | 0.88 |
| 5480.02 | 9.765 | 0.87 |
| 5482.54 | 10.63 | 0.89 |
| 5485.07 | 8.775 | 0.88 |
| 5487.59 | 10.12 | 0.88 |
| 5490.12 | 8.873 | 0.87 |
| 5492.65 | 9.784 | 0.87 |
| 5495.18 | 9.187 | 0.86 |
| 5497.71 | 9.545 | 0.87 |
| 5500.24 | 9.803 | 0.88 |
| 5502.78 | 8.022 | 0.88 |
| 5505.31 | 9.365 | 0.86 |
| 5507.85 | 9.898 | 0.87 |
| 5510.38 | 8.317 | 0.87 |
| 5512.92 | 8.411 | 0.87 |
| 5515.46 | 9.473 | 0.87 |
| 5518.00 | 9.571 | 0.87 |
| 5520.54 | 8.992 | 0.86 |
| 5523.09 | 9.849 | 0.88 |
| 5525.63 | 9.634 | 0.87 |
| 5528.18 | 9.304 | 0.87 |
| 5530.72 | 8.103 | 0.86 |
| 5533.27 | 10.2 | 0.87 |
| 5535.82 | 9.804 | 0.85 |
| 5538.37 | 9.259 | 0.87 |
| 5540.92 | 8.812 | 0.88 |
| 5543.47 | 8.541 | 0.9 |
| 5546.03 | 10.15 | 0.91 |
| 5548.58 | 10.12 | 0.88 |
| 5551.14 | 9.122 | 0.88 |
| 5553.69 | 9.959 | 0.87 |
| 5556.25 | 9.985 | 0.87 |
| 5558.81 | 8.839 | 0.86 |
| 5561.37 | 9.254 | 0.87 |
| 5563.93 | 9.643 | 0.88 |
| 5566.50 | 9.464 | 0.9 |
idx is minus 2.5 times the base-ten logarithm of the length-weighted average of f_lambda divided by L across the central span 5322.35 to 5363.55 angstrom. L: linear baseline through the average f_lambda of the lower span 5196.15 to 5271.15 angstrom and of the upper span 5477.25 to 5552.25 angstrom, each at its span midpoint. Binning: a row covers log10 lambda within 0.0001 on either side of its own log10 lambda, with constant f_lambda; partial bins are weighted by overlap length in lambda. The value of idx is 0.163 mag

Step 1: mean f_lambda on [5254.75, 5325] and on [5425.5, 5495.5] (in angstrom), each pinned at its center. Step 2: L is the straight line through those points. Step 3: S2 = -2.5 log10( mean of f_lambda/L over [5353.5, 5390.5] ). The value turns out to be 0.10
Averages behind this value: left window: 9.11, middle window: 8.36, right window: 9.25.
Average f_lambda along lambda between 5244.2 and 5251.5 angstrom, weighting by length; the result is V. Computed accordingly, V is 8.87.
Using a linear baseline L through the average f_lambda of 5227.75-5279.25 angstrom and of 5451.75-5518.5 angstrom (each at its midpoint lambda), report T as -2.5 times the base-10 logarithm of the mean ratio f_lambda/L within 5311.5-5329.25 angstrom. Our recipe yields 0.09 mag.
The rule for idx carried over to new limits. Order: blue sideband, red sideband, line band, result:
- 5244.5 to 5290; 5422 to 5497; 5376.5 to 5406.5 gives 0.066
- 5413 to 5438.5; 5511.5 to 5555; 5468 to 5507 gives -0.008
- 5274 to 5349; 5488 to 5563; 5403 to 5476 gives 0.024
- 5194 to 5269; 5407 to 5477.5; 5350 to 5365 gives 0.150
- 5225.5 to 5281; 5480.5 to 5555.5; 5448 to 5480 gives 0.042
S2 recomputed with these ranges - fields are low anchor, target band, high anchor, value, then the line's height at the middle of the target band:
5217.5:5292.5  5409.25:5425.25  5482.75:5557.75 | 0.107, 9.3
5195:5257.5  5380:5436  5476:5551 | 0.057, 9.21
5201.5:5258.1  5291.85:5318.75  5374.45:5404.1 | -0.023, 8.92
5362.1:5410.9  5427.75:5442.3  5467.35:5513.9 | -0.046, 8.93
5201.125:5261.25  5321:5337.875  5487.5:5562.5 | 0.086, 9.17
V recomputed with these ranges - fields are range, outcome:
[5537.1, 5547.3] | 9.19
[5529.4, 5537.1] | 9.37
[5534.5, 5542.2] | 9.3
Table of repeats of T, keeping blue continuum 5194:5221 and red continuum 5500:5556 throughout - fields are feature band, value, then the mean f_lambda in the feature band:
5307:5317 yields -0.01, 8.95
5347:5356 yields 0.24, 7.19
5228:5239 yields -0.13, 9.81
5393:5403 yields -0.02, 9.16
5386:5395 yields 0.09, 8.31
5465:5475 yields 0.09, 8.48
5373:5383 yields 0.03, 8.74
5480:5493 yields -0.05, 9.64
